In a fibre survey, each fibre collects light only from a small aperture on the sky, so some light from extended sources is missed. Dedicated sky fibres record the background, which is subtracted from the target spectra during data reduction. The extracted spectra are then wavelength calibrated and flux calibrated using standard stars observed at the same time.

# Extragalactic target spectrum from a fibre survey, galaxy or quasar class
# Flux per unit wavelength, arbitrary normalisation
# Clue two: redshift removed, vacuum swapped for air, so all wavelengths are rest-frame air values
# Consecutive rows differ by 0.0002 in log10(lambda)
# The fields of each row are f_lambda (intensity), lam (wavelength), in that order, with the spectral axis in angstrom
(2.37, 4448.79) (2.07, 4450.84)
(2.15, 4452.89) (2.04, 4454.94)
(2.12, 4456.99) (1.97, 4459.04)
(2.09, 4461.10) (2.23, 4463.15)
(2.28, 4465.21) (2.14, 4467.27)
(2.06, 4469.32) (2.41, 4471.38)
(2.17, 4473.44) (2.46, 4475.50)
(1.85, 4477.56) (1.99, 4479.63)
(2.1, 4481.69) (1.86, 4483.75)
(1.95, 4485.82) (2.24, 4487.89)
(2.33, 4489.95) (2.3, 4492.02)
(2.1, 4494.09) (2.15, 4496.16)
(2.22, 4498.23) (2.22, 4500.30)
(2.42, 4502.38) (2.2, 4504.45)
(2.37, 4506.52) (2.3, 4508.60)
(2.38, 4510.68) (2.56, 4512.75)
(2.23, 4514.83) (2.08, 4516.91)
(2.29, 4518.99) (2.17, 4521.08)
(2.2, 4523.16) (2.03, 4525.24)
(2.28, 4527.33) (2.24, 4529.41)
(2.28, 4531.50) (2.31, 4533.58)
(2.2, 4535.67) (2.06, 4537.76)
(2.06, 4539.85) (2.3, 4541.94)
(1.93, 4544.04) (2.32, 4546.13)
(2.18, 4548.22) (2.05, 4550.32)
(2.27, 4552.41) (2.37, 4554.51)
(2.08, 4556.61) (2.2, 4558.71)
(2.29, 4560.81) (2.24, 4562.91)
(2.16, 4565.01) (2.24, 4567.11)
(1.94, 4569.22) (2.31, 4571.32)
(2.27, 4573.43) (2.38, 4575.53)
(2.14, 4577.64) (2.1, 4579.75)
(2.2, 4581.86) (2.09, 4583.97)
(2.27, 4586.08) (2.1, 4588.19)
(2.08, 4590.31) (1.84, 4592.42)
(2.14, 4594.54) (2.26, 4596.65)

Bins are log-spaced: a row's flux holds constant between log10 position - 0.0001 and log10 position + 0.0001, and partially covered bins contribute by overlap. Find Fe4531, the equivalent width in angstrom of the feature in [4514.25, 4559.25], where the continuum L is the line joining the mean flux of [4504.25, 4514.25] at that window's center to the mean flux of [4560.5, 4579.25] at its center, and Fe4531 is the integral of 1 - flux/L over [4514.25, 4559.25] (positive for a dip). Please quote 2.2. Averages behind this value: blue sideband 2.37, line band 2.19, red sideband 2.21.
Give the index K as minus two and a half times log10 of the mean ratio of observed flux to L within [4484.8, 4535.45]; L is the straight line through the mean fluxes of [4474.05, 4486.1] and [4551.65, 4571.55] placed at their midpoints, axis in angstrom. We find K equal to -0.07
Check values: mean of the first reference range 2.04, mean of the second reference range 2.2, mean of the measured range 2.24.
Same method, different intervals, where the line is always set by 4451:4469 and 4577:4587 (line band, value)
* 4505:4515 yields -0.11 mag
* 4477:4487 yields 0.09 mag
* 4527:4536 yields -0.06 mag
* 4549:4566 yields -0.03 mag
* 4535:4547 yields 0.00 mag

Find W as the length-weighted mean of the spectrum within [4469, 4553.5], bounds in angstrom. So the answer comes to 2.2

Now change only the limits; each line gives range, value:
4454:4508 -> 2.17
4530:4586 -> 2.19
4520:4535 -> 2.22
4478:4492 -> 2.08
